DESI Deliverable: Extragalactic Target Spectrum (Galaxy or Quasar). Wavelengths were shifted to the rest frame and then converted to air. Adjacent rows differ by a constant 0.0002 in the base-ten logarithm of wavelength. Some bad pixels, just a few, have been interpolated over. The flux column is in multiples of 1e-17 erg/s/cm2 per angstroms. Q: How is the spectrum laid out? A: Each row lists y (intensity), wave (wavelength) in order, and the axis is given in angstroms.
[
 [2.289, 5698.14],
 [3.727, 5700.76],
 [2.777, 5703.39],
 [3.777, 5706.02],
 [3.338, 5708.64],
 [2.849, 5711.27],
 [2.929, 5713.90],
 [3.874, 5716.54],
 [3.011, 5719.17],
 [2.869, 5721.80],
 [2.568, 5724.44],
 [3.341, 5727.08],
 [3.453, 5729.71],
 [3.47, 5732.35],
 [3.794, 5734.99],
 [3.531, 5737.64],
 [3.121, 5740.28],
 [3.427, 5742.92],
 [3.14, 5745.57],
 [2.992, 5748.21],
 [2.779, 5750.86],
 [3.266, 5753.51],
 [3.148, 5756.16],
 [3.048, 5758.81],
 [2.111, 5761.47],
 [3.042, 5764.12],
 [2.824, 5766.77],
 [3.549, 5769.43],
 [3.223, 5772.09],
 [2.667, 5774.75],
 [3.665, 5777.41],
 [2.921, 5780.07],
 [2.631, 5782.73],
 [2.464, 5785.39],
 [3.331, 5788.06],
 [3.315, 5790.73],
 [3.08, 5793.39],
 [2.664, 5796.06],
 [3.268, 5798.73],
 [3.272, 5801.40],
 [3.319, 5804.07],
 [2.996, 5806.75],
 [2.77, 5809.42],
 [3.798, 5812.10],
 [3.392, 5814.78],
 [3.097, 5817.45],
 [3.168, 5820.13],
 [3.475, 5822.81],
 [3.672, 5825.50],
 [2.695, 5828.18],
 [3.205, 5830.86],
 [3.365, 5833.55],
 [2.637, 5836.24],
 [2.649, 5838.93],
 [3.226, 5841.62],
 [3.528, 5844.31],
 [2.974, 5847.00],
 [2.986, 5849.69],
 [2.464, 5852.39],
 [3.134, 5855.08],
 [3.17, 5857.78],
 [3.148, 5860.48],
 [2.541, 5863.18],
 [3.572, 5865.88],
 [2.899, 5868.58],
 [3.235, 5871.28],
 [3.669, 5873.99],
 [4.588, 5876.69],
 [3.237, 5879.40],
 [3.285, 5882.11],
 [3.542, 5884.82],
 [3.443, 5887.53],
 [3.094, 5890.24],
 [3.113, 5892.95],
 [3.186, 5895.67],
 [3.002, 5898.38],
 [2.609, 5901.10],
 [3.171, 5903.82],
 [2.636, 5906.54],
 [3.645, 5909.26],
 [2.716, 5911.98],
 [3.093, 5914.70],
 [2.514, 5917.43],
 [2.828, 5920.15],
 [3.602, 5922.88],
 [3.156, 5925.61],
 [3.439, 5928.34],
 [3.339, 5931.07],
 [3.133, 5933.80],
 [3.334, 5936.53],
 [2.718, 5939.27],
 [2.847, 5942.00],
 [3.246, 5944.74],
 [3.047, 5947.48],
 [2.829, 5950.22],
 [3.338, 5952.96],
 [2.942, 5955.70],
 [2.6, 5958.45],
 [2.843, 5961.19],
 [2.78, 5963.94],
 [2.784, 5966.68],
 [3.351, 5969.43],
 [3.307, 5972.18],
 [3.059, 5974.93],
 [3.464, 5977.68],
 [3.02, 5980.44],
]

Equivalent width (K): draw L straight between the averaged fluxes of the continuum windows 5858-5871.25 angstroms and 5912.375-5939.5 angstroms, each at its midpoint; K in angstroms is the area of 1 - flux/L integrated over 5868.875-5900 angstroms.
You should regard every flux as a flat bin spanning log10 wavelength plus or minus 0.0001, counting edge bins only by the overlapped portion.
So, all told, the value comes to -2.9 angstroms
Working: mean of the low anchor 3.07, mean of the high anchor 3.12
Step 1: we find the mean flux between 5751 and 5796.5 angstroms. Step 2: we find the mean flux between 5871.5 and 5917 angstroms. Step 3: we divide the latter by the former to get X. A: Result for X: 1.08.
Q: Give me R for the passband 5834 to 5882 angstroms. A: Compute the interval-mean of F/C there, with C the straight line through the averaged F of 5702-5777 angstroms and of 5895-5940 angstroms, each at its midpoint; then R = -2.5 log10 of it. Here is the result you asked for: -0.02 mag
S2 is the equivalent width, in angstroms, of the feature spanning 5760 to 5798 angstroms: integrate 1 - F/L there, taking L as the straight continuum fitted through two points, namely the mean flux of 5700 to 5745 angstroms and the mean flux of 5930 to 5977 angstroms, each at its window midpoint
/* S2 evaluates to 2.94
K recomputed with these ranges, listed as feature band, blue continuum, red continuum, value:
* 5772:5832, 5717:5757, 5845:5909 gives 1.1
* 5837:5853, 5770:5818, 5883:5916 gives 0.7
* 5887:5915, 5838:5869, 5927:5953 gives 0.2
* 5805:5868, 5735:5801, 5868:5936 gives 0.5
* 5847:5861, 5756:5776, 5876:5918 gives 0.6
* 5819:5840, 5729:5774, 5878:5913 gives 0.2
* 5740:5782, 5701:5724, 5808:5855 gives 1.4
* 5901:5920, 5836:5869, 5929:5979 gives 0.7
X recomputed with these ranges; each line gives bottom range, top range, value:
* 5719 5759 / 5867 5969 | 0.98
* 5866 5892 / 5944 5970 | 0.86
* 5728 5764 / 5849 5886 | 1.02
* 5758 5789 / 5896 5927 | 1.02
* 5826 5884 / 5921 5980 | 0.98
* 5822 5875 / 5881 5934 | 1.01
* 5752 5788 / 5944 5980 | 1.02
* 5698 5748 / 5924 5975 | 0.94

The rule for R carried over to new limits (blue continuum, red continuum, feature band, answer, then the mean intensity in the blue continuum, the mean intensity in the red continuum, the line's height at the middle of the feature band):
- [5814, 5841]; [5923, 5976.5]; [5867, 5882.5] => -0.129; 3.13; 3.07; 3.11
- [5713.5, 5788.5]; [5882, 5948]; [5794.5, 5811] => 0.017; 3.11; 3.11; 3.11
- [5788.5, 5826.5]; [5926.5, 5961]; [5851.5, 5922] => -0.003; 3.23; 3.06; 3.13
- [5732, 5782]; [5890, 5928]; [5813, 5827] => -0.093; 3.13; 3.04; 3.09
